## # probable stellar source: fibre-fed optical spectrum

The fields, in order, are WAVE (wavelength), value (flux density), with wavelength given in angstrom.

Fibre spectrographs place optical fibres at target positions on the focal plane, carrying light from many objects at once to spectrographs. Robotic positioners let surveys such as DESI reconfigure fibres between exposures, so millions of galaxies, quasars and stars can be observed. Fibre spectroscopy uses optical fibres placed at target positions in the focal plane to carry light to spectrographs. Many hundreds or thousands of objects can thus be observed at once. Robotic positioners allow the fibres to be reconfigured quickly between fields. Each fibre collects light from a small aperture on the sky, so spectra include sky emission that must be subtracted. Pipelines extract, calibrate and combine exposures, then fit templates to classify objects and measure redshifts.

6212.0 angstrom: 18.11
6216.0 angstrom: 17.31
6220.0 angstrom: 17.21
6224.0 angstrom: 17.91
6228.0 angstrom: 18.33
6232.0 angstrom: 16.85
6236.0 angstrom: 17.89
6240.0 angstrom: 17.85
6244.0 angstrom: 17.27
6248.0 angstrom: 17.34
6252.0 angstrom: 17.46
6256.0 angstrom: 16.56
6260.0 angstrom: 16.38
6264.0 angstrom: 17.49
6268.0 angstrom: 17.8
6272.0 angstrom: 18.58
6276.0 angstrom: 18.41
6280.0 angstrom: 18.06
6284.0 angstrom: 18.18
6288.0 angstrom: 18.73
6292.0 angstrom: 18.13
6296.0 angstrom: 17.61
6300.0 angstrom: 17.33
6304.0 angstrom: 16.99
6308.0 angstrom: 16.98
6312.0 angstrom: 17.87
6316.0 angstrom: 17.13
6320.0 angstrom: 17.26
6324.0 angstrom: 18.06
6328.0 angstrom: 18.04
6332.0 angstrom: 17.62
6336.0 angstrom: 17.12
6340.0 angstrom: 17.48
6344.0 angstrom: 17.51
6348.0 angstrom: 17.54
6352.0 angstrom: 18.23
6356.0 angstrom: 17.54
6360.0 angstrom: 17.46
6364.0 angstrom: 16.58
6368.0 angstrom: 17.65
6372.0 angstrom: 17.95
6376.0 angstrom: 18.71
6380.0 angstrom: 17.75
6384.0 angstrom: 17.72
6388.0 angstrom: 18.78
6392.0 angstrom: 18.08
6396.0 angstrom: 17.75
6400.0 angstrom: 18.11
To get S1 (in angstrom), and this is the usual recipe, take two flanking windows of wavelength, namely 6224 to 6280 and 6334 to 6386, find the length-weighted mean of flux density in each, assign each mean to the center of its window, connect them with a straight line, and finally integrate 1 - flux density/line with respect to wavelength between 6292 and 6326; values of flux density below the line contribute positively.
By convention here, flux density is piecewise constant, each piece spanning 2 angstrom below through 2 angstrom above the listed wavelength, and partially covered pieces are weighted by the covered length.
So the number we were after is 0.3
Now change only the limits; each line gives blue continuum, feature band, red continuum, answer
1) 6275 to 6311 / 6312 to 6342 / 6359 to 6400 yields 0.5 angstrom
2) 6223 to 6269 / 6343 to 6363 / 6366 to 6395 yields 0.4 angstrom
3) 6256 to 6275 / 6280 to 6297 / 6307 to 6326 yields -0.7 angstrom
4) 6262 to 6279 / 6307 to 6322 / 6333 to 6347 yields 0.3 angstrom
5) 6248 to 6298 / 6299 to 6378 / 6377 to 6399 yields 1.6 angstrom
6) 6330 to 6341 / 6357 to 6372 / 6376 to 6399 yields 0.4 angstrom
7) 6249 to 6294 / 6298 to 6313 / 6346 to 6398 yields 0.5 angstrom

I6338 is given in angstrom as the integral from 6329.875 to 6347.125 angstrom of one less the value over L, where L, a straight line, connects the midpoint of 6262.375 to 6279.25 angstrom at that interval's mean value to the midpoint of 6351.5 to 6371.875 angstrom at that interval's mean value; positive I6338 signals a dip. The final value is 0.2 angstrom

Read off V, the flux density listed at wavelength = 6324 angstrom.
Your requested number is 18.06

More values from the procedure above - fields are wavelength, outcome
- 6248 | 17.34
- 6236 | 17.89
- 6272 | 18.58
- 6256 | 16.56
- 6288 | 18.73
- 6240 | 17.85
